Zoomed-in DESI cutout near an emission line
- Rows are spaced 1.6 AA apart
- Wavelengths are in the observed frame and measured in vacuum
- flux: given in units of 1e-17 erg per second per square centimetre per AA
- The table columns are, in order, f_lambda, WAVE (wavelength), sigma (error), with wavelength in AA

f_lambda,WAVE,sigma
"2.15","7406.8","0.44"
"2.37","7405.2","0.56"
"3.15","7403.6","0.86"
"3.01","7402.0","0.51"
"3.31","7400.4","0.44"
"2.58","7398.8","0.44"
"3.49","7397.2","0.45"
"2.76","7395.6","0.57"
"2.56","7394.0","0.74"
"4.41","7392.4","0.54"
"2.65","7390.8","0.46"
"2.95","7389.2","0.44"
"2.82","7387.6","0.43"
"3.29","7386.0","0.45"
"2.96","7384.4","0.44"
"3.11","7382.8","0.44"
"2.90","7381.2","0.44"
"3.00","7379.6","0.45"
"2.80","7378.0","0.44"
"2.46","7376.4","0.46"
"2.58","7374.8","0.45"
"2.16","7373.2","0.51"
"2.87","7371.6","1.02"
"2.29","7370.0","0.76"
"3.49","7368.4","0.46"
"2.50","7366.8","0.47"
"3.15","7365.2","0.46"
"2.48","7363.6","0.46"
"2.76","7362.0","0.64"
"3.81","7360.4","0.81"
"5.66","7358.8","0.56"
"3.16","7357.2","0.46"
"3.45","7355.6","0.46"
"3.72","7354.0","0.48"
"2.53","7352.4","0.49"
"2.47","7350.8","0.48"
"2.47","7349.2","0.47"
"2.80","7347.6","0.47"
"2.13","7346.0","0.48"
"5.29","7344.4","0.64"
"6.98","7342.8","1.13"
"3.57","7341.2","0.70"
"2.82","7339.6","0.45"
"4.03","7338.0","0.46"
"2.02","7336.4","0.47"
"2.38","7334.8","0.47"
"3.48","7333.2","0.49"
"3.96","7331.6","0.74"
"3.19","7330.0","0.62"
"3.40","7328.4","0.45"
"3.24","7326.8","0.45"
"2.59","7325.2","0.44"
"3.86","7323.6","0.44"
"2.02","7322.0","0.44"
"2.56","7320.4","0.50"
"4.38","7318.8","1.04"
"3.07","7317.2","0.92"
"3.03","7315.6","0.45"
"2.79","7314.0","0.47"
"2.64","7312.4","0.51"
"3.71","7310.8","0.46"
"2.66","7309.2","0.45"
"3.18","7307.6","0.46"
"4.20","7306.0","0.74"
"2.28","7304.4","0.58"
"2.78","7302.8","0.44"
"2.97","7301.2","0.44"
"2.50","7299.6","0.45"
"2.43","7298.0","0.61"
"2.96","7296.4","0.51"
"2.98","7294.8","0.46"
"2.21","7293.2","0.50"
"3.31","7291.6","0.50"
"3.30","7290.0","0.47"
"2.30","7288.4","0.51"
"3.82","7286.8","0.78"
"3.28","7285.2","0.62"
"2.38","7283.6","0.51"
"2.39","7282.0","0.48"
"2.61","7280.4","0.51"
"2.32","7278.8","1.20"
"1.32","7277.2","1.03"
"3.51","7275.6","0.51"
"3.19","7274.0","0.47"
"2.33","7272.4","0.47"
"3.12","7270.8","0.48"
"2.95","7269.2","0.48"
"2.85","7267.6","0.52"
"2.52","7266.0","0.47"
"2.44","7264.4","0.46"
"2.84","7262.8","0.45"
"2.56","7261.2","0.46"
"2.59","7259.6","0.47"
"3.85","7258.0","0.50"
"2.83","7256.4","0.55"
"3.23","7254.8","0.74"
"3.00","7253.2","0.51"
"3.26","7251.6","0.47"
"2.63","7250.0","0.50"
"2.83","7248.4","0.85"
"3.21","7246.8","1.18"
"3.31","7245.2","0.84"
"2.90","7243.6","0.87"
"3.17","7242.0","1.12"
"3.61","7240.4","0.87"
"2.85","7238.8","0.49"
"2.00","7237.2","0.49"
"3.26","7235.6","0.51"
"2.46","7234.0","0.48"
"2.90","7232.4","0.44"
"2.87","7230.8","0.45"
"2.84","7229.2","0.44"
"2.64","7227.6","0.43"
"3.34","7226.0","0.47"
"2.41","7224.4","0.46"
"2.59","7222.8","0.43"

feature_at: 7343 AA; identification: [S II] 6716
